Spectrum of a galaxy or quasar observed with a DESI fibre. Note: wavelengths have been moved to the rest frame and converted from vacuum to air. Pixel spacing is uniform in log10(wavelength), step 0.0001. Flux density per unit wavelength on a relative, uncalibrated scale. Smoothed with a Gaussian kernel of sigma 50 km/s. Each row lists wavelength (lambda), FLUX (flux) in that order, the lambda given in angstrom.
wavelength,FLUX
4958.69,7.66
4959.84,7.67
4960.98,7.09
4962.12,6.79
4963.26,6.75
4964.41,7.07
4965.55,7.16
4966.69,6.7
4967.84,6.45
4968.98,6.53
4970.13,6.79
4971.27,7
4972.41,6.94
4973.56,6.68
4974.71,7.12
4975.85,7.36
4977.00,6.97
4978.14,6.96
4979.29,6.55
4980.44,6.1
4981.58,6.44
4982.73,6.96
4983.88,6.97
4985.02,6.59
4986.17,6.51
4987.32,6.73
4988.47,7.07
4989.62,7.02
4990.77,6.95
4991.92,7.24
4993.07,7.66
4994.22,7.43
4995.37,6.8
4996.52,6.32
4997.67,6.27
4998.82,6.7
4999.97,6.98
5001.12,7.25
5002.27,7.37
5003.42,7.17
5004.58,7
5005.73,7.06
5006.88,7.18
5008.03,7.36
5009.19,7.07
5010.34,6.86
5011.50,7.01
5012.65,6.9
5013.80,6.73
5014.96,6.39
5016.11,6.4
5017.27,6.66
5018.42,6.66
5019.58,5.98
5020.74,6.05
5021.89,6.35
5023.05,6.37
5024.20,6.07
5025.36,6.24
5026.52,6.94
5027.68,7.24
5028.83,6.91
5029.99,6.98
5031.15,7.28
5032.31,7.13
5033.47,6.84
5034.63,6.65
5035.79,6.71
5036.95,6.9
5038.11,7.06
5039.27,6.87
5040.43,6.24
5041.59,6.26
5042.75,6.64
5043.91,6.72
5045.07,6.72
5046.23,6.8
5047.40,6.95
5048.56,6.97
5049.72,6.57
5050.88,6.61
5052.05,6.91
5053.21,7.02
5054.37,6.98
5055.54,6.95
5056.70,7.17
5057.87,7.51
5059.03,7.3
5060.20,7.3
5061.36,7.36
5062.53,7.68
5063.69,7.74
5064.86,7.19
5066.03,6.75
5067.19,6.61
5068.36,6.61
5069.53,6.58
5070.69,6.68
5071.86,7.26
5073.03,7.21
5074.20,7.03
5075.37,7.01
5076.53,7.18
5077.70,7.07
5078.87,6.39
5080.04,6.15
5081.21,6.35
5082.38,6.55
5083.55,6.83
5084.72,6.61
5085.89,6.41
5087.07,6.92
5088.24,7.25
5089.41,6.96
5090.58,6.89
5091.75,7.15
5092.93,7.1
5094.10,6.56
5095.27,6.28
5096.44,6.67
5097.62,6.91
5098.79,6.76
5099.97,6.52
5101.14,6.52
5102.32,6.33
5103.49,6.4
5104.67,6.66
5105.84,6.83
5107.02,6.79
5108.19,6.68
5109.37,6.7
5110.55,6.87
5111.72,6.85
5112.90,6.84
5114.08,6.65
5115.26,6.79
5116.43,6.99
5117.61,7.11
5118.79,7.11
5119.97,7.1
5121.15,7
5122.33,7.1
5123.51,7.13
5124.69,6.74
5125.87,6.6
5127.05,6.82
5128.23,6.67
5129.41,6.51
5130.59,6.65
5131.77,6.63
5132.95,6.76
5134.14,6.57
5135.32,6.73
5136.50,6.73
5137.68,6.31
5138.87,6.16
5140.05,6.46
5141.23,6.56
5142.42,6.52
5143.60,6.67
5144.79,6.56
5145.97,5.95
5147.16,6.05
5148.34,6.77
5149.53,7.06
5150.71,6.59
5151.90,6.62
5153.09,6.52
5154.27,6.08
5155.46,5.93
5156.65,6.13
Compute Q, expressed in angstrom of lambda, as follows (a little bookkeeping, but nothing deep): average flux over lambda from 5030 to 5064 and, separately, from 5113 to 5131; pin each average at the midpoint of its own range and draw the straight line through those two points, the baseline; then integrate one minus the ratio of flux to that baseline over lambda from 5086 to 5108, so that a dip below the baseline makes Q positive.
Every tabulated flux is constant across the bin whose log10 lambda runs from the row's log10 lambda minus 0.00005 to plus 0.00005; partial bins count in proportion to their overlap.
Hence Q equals 0.5 angstrom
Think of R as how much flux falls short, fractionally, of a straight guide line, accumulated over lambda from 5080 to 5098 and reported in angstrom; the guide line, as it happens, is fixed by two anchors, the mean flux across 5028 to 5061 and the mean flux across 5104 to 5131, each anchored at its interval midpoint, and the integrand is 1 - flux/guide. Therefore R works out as 0.3 angstrom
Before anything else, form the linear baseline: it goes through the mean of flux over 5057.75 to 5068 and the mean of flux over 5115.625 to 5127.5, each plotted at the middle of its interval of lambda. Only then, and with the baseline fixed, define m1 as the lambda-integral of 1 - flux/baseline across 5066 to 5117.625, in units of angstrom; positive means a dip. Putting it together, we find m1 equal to 2.6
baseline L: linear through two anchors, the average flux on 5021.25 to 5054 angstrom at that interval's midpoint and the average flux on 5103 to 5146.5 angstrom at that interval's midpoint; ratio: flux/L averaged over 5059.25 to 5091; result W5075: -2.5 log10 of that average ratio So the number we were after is -0.03 mag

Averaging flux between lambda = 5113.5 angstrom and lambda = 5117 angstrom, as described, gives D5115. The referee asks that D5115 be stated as 6.82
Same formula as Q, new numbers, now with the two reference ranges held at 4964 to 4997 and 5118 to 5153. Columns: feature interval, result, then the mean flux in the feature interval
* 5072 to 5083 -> -0.1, 6.79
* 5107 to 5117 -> -0.2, 6.8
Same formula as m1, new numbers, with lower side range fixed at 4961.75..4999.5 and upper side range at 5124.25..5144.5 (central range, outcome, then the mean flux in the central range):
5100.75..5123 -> -0.61 angstrom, 6.81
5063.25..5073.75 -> -0.40 angstrom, 6.95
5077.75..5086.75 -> 0.21 angstrom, 6.51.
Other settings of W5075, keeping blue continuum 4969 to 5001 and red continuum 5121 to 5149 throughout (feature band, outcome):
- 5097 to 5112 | -0.003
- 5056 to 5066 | -0.098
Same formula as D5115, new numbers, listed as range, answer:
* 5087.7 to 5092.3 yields 7.07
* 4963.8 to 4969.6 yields 6.77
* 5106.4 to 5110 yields 6.72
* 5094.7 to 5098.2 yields 6.62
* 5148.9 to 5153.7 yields 6.7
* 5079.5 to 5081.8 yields 6.25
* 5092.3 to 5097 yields 6.66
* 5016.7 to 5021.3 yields 6.33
